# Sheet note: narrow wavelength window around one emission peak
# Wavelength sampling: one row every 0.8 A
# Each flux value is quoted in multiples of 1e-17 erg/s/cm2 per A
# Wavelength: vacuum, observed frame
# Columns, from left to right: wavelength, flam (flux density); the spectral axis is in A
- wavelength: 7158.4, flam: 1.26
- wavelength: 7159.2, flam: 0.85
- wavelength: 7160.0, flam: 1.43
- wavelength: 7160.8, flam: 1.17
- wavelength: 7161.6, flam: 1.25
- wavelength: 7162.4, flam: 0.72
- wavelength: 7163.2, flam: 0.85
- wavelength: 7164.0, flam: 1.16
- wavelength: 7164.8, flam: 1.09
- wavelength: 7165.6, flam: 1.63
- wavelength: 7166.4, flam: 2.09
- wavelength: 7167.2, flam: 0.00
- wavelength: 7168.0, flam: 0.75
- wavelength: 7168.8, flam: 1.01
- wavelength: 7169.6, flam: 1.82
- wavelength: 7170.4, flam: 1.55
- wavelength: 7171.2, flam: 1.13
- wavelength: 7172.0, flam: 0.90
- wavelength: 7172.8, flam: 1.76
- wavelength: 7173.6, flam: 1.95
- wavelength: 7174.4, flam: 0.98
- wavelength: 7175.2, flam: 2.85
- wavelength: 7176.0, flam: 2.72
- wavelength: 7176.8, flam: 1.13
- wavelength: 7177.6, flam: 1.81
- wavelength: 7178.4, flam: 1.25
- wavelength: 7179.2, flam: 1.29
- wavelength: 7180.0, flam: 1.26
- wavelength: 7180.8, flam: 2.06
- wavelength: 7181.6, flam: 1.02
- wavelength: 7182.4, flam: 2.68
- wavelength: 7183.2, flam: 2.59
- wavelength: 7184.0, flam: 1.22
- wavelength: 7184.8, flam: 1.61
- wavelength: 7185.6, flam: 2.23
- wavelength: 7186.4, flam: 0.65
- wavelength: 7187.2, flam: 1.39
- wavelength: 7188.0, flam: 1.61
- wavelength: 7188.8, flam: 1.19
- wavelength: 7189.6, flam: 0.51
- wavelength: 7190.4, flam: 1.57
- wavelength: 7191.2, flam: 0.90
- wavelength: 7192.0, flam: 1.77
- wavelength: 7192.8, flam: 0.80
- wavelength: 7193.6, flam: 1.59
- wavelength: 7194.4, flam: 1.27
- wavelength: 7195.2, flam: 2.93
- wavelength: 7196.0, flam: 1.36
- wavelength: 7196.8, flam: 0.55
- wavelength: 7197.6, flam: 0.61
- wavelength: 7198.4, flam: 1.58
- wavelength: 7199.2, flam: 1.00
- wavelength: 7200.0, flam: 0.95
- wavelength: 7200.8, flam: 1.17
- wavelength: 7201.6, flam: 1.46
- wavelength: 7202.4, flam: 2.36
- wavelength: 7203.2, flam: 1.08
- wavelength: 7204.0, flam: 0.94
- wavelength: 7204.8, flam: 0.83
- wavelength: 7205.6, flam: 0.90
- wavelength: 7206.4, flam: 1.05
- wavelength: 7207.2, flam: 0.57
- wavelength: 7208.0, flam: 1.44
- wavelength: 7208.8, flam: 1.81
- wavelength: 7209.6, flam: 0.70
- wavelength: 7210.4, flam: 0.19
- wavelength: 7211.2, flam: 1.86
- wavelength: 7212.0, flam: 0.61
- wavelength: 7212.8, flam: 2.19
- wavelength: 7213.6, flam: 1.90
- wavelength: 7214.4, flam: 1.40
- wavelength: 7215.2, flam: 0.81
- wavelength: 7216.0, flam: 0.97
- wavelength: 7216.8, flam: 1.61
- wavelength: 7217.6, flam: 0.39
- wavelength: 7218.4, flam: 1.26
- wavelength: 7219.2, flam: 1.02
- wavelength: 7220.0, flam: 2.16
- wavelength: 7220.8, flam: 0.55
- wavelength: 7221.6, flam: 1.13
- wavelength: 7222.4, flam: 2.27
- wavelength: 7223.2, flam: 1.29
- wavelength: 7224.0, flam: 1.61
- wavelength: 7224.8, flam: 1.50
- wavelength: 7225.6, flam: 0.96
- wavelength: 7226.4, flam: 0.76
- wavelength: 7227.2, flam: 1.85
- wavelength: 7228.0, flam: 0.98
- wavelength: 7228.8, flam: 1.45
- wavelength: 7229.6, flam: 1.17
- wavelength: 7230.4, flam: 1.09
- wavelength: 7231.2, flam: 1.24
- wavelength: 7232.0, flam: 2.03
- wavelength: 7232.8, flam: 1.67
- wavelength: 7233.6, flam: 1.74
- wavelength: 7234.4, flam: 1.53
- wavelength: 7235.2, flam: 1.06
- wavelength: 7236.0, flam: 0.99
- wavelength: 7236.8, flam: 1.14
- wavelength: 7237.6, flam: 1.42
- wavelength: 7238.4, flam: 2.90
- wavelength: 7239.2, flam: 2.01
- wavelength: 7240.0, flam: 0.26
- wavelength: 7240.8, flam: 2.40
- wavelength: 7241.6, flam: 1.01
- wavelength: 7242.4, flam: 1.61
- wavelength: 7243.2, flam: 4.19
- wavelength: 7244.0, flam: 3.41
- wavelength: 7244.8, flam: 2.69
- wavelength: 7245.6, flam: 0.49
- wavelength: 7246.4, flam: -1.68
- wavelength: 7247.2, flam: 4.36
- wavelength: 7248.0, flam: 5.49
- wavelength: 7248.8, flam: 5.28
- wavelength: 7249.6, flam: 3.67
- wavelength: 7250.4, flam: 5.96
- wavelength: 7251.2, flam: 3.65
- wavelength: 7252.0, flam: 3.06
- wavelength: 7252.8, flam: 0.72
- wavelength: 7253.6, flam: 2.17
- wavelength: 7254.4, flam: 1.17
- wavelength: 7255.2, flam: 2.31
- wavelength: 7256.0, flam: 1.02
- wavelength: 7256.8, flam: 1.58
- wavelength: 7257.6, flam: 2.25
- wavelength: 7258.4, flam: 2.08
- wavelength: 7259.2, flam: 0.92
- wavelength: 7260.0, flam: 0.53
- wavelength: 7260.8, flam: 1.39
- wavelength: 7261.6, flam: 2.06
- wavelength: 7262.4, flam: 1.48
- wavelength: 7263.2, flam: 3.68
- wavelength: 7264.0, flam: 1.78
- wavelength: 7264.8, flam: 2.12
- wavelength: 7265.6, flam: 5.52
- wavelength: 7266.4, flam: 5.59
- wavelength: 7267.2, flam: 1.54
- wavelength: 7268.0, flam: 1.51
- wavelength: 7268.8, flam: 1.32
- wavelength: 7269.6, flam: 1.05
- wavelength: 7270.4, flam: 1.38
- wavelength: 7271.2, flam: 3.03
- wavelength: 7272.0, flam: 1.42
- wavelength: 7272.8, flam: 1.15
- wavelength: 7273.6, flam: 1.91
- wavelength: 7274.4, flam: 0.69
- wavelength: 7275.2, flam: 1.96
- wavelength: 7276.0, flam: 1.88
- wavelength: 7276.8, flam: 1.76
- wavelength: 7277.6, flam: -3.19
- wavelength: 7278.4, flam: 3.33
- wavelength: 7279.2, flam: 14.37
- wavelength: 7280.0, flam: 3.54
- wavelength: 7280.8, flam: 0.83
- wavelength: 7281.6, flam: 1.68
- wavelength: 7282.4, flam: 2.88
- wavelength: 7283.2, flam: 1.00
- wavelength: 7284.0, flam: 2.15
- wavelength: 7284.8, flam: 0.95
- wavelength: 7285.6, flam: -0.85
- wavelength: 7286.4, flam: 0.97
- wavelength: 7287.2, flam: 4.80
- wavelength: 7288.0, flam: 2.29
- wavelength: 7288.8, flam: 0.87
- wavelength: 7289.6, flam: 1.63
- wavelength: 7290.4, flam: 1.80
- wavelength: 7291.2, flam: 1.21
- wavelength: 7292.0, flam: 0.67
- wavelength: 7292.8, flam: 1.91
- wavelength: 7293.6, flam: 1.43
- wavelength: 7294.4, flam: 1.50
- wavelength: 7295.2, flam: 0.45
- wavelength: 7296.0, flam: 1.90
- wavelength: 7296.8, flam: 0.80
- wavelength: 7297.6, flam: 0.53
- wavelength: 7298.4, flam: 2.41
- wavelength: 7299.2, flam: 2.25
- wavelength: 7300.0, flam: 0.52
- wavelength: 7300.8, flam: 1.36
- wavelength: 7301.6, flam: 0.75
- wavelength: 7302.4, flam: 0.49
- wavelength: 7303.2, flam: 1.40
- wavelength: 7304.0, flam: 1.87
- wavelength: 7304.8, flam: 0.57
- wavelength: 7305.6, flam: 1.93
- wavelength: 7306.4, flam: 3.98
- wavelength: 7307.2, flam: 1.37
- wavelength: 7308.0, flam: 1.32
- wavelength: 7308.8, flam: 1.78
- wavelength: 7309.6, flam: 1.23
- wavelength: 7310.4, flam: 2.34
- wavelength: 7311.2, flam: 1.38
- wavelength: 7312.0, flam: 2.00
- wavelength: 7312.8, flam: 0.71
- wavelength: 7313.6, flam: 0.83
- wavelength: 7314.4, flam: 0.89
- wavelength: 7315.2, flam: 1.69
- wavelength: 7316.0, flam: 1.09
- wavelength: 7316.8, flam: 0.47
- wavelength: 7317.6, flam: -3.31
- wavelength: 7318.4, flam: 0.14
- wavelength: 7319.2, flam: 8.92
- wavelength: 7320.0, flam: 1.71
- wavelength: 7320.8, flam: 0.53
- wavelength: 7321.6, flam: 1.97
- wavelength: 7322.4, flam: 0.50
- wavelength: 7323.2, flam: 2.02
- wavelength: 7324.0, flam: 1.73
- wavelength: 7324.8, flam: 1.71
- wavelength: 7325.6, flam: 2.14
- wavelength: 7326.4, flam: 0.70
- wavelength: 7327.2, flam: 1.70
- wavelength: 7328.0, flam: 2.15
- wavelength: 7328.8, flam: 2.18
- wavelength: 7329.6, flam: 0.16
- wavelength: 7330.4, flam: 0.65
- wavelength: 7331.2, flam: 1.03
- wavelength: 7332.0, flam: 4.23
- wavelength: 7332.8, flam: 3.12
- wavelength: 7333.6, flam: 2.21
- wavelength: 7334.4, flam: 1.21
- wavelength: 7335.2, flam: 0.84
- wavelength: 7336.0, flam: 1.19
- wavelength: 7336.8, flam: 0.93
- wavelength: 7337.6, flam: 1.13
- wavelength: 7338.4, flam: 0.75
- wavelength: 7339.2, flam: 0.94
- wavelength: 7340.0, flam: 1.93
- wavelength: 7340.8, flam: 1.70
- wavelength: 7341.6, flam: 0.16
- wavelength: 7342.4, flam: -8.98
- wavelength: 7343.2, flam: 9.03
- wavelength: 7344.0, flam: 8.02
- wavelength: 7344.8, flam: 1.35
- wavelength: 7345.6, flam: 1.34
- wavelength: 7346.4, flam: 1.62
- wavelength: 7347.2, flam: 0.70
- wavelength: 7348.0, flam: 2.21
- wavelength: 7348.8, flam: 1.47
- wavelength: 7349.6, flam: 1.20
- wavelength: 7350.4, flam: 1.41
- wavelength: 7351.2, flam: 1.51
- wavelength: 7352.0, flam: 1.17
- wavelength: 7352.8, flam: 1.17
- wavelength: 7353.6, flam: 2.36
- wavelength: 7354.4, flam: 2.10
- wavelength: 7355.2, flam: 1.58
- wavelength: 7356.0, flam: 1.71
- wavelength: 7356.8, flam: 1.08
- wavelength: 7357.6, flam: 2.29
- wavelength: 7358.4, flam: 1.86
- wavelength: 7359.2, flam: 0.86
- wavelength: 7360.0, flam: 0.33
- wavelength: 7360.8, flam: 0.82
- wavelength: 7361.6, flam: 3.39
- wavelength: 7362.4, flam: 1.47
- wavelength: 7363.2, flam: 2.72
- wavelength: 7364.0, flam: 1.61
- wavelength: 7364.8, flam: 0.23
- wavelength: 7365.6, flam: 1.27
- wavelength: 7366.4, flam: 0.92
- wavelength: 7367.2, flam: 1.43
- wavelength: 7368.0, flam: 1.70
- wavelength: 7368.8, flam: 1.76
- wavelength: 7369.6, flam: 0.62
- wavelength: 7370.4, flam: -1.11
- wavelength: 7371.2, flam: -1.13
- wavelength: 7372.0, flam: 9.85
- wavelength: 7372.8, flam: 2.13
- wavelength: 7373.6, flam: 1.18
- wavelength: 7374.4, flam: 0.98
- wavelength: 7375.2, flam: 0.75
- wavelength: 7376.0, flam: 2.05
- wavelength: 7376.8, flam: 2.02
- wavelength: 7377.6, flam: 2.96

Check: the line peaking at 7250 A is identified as [S II]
